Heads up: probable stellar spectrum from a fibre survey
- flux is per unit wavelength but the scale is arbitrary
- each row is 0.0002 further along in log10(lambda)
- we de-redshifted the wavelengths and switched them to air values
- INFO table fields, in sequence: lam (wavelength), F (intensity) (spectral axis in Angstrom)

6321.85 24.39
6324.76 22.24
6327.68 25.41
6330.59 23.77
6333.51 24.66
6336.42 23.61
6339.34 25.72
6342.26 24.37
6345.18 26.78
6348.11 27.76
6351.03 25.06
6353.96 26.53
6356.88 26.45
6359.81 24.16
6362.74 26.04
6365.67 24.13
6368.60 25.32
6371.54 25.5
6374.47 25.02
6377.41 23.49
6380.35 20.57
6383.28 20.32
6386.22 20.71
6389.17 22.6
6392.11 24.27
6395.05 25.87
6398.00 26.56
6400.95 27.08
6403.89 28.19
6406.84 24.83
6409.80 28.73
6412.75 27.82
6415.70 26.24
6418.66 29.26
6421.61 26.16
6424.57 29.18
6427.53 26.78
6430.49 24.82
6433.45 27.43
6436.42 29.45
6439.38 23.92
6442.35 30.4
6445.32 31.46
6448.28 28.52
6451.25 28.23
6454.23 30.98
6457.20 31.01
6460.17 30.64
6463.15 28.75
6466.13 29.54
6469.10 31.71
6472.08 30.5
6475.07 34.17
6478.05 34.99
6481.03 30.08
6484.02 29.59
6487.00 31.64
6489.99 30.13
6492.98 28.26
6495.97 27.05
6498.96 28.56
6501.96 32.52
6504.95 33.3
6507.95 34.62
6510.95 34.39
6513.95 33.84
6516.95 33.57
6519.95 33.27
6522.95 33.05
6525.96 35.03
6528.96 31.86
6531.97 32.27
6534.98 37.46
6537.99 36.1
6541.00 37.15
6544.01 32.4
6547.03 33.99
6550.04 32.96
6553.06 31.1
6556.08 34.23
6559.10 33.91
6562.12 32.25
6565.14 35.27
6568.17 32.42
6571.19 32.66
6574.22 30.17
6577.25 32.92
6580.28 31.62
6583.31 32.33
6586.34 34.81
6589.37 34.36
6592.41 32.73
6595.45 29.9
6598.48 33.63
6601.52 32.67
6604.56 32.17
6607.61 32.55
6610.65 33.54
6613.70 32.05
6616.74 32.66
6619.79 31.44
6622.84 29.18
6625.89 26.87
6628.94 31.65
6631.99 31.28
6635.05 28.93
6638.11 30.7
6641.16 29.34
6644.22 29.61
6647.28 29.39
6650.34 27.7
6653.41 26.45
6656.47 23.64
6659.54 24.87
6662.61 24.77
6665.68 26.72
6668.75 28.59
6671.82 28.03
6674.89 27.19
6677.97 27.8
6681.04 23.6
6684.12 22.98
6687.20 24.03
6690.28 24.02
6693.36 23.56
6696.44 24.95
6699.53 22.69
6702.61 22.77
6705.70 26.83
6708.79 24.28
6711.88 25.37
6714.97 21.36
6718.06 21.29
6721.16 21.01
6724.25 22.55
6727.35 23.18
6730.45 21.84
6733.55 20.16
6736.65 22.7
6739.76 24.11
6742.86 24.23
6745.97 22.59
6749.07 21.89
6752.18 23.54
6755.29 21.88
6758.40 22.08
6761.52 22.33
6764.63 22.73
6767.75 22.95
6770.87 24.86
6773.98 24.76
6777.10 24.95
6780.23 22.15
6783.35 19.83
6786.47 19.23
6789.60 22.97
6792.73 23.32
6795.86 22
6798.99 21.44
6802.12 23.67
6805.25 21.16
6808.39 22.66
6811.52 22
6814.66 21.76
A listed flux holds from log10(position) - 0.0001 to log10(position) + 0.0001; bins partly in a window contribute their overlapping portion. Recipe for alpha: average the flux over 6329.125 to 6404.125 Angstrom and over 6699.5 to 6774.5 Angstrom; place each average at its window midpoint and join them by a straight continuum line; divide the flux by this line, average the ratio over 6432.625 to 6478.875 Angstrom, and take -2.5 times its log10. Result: -0.23 mag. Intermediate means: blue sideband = 24.7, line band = 30.1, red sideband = 22.9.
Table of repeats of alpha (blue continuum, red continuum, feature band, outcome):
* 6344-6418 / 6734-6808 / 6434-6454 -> -0.16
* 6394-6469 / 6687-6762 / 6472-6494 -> -0.15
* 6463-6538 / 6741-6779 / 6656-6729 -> 0.05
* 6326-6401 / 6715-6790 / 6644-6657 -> -0.19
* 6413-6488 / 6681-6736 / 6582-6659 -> -0.21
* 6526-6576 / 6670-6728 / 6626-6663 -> -0.02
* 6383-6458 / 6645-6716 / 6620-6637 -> -0.16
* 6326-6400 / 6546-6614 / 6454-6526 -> -0.08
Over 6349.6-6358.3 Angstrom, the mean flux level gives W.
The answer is 26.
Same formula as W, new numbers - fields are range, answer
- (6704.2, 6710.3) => 25.5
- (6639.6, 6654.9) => 28.5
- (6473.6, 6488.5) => 32.1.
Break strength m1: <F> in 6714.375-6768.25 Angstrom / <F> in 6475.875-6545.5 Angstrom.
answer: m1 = 0.7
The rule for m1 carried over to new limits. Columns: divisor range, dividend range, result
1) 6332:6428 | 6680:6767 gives 0.90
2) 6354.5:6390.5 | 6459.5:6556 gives 1.36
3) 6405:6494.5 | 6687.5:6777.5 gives 0.79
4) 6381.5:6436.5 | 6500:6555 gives 1.30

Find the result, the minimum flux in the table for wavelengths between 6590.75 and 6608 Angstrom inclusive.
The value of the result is 29.9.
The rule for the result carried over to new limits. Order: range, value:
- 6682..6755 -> 20.16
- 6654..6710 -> 22.69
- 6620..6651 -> 26.87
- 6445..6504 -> 27.05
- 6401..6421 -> 24.83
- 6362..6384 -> 20.32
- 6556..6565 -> 32.25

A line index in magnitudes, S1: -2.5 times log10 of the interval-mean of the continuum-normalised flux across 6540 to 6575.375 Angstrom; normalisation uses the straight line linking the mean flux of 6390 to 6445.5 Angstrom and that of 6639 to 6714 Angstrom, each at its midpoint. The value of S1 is -0.25 mag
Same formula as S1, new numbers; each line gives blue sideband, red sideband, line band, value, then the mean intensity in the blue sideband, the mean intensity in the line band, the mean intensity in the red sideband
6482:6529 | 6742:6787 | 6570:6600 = -0.121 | 31.9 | 32.5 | 22.7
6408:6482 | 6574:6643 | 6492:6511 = -0.036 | 29.2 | 31.1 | 31.6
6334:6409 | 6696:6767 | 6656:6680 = -0.145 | 24.9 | 26.5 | 22.9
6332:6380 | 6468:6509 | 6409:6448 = 0.024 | 25.2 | 27.8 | 31.2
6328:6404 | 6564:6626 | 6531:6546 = -0.156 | 24.7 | 35.1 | 32.3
